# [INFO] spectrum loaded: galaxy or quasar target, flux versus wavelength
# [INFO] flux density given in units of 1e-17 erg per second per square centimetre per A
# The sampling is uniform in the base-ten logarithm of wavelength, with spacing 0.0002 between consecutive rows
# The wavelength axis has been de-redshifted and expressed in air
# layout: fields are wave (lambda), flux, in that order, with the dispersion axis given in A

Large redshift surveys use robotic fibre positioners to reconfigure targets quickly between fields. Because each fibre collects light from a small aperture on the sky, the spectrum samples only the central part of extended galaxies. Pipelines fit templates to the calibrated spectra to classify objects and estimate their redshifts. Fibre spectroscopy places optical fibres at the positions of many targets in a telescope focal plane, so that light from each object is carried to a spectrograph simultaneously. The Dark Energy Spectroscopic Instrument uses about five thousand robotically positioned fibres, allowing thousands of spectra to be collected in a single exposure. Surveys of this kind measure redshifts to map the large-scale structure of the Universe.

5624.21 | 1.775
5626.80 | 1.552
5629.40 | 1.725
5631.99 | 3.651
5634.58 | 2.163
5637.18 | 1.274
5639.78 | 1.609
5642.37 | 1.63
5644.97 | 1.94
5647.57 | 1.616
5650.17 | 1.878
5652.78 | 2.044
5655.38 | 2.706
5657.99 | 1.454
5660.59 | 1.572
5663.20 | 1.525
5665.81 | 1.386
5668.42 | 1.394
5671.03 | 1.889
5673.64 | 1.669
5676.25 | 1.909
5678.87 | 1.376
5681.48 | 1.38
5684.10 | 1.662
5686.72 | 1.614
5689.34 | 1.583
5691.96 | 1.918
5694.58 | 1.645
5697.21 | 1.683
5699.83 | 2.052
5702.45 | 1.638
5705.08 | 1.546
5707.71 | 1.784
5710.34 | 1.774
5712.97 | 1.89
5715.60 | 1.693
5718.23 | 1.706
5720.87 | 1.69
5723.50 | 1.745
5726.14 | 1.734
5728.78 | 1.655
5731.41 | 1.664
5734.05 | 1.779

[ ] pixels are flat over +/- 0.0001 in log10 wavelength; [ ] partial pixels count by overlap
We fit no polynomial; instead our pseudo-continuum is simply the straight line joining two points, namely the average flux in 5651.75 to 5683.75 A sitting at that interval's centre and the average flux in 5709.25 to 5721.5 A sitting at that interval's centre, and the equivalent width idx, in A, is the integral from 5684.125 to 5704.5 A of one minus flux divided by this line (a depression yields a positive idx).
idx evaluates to 0.0 A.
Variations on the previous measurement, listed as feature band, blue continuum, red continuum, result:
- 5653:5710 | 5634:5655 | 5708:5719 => 2.9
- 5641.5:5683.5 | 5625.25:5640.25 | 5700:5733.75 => 4.4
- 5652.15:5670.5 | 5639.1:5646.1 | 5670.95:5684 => -0.5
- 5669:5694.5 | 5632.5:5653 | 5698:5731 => 1.7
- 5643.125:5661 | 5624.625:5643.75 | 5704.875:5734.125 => 0.0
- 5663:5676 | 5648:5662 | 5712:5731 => 1.8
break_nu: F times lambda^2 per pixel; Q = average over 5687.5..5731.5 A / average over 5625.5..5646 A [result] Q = 0.9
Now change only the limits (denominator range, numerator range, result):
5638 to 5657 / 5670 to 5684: 0.88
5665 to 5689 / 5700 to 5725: 1.10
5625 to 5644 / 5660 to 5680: 0.83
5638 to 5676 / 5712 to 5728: 1.02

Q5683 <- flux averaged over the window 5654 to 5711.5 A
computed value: 1.69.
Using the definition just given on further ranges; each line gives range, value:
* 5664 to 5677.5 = 1.64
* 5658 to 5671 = 1.51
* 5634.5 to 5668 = 1.73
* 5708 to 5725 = 1.75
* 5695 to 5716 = 1.76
